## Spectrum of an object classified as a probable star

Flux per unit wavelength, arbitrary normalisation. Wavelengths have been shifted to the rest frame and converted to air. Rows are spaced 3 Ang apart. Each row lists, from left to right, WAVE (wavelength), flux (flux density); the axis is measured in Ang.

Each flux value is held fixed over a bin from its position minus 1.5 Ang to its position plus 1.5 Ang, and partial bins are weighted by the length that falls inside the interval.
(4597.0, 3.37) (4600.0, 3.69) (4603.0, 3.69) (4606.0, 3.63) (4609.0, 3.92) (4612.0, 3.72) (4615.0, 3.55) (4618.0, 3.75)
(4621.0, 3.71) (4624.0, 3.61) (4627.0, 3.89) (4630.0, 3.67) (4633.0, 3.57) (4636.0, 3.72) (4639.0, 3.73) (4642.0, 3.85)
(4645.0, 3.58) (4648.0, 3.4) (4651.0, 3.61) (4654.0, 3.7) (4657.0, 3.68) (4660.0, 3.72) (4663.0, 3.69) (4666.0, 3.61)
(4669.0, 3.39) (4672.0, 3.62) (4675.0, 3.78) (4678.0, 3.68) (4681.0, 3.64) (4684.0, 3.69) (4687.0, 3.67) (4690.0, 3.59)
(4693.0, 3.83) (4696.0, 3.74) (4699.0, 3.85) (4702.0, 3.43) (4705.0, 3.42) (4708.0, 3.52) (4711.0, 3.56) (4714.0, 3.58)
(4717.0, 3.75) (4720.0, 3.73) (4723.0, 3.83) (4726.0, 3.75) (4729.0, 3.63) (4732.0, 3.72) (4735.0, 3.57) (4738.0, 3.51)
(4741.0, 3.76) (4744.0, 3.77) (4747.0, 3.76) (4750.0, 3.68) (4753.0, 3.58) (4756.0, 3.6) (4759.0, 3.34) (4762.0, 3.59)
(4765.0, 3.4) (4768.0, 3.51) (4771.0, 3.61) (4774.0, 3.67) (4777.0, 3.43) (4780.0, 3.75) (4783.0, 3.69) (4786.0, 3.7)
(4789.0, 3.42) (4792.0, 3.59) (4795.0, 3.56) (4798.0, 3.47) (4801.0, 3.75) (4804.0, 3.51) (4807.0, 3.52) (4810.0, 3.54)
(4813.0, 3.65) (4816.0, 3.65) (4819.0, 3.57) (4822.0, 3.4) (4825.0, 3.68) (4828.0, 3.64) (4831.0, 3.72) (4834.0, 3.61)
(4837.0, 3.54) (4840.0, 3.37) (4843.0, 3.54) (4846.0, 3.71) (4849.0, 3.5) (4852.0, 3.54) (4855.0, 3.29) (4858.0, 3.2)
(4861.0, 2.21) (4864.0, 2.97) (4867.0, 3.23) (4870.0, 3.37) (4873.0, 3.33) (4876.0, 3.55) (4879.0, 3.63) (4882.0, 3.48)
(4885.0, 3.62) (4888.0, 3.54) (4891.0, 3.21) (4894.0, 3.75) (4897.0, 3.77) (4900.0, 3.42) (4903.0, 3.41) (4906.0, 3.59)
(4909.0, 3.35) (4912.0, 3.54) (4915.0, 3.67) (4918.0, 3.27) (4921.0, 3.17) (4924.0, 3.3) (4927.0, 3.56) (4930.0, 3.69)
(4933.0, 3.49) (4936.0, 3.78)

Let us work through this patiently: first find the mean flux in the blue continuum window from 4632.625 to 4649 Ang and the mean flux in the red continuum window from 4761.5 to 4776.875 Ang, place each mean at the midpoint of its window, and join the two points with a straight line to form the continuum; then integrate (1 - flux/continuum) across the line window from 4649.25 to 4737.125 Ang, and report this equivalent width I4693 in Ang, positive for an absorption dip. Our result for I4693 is -1.1 Ang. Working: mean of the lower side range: 3.65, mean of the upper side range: 3.54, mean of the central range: 3.65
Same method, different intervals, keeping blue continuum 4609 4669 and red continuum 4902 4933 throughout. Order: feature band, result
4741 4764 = -0.2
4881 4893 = 0.0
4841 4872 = 2.2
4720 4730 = -0.4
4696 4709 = 0.2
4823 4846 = -0.4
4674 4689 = -0.2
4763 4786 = -0.1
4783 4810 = -0.2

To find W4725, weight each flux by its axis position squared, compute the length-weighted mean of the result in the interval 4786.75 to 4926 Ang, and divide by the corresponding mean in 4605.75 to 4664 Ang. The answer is 1.0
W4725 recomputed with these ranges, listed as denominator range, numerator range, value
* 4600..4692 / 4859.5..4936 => 1.03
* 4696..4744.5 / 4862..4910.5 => 1.01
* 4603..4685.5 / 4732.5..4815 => 1.03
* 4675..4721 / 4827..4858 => 1.03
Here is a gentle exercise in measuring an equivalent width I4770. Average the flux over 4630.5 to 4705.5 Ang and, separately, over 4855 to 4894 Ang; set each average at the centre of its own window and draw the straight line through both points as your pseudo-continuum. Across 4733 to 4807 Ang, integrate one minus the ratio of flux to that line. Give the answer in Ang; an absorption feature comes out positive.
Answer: -2.5 Ang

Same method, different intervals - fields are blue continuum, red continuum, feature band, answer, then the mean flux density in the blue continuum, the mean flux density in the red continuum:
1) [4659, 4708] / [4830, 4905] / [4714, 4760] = -1.14 Ang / 3.64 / 3.42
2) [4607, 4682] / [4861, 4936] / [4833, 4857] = -0.12 Ang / 3.67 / 3.44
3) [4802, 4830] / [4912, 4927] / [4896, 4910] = -0.34 Ang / 3.58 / 3.39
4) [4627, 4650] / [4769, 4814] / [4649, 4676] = 0.09 Ang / 3.66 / 3.59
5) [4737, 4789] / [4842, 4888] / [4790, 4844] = -1.60 Ang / 3.6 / 3.35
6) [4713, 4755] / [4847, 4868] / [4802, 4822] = -1.31 Ang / 3.69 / 3.15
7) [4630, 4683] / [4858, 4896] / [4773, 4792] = -0.79 Ang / 3.65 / 3.33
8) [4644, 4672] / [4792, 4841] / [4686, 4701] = -0.56 Ang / 3.6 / 3.58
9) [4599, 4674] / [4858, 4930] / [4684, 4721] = -0.44 Ang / 3.67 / 3.39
